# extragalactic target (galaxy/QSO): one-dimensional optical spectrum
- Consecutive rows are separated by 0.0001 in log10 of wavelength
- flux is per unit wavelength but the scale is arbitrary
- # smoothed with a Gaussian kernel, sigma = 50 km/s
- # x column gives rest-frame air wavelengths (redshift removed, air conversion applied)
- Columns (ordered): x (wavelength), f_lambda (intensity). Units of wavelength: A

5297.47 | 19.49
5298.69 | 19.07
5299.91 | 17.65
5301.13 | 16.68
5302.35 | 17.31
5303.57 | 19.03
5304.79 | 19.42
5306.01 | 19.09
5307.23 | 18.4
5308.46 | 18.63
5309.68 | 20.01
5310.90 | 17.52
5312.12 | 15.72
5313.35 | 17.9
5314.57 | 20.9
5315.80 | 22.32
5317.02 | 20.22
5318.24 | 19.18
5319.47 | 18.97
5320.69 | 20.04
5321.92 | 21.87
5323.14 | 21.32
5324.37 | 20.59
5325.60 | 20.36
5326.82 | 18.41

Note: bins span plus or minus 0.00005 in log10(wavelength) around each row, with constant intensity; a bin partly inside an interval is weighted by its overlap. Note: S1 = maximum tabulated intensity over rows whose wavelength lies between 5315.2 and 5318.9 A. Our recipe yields 22.32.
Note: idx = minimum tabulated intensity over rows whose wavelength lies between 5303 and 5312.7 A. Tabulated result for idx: 15.72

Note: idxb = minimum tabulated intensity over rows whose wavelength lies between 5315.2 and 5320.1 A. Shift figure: 18.97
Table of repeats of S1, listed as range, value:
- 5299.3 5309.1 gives 19.42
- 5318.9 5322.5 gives 21.87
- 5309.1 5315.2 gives 20.9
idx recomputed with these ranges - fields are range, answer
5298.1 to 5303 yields 16.68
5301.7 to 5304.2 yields 17.31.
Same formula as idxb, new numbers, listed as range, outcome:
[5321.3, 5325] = 20.59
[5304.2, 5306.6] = 19.09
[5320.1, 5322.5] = 20.04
